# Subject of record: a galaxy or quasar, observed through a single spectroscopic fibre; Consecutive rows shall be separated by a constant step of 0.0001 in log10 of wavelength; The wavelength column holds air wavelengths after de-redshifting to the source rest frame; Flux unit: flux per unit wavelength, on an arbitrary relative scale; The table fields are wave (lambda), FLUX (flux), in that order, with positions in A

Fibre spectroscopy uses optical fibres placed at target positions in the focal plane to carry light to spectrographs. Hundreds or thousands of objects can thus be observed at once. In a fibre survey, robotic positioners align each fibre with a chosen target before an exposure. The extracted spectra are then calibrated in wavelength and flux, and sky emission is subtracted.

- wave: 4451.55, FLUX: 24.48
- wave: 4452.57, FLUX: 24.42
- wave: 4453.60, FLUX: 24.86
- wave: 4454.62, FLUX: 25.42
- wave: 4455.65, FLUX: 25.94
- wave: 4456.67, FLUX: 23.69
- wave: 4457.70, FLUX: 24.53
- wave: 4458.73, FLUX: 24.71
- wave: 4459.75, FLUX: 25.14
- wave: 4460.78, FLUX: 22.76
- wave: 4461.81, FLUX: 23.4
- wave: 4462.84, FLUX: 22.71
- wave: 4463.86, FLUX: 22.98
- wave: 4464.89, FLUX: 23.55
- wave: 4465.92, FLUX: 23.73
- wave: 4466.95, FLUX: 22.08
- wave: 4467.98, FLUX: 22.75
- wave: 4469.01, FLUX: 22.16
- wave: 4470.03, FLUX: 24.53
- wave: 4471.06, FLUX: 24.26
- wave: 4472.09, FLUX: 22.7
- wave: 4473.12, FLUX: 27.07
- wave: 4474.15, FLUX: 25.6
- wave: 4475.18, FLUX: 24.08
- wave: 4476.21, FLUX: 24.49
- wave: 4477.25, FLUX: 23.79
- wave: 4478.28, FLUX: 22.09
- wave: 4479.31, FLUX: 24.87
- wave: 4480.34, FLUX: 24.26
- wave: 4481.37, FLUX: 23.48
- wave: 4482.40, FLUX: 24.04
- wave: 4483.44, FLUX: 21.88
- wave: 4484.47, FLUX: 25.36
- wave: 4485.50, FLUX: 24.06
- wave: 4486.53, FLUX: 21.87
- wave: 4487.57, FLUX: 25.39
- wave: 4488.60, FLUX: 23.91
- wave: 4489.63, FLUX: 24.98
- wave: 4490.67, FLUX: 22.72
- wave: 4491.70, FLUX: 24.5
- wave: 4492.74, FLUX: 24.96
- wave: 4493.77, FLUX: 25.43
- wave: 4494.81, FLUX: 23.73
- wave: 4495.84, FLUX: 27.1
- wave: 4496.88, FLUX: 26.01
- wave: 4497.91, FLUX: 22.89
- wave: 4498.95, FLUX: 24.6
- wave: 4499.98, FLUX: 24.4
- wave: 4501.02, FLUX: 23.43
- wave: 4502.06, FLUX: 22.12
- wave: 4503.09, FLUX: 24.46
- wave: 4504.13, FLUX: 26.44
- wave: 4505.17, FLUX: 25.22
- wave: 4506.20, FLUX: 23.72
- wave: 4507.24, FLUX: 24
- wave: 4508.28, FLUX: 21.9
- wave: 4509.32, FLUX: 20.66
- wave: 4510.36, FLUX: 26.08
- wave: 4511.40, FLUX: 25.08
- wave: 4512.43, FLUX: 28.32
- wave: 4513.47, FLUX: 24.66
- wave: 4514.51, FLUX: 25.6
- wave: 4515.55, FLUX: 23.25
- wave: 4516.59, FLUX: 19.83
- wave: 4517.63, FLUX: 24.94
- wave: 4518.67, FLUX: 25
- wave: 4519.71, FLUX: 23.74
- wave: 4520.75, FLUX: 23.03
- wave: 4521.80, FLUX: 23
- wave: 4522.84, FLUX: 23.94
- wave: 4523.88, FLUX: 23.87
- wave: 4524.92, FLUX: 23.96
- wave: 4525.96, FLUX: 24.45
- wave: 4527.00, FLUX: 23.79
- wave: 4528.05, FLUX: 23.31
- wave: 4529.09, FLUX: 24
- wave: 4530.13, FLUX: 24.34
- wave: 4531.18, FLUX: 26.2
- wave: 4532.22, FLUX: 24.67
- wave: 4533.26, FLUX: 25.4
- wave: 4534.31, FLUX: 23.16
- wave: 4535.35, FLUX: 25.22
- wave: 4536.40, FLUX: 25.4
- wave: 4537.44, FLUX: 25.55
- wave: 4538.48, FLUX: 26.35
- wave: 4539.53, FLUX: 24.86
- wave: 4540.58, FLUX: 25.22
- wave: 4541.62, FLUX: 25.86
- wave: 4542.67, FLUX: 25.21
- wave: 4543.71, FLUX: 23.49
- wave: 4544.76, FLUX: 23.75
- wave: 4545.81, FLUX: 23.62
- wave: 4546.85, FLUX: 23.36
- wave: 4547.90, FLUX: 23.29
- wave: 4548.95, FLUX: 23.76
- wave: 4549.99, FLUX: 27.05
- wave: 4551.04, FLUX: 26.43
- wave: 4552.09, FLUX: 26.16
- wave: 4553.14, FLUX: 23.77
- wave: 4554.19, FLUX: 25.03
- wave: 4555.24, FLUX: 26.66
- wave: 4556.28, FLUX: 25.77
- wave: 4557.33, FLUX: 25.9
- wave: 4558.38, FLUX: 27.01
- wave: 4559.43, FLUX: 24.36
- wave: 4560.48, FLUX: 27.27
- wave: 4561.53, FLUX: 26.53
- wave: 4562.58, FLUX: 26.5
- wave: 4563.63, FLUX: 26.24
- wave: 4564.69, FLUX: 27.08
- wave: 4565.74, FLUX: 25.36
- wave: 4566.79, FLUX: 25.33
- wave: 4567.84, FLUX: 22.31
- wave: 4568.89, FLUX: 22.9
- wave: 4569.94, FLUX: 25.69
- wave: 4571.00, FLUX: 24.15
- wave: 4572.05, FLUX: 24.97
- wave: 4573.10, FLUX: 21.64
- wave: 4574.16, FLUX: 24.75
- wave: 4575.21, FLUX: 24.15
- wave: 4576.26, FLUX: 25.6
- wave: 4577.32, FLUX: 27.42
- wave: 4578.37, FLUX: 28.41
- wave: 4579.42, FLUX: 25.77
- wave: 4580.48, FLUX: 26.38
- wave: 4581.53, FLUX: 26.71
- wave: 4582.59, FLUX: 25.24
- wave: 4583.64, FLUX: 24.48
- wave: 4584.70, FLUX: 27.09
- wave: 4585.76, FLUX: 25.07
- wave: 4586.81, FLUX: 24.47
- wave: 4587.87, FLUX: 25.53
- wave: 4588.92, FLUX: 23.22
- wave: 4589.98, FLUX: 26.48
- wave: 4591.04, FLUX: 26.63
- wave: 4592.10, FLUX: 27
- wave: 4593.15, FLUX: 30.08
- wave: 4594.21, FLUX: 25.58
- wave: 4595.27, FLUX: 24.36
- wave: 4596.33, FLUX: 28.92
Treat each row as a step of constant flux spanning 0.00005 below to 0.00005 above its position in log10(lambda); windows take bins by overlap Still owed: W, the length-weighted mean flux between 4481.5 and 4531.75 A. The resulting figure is 24.2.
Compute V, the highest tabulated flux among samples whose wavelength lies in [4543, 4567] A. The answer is 27.27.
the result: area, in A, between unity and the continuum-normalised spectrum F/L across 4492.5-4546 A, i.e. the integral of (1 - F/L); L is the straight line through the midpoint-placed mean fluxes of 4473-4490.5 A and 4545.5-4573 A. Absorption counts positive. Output 0.5 A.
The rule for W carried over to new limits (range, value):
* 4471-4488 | 24.1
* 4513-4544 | 24.4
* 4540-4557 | 24.9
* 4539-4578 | 25.1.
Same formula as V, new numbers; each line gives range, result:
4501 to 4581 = 28.41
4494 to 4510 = 27.1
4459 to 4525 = 28.32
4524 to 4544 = 26.35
